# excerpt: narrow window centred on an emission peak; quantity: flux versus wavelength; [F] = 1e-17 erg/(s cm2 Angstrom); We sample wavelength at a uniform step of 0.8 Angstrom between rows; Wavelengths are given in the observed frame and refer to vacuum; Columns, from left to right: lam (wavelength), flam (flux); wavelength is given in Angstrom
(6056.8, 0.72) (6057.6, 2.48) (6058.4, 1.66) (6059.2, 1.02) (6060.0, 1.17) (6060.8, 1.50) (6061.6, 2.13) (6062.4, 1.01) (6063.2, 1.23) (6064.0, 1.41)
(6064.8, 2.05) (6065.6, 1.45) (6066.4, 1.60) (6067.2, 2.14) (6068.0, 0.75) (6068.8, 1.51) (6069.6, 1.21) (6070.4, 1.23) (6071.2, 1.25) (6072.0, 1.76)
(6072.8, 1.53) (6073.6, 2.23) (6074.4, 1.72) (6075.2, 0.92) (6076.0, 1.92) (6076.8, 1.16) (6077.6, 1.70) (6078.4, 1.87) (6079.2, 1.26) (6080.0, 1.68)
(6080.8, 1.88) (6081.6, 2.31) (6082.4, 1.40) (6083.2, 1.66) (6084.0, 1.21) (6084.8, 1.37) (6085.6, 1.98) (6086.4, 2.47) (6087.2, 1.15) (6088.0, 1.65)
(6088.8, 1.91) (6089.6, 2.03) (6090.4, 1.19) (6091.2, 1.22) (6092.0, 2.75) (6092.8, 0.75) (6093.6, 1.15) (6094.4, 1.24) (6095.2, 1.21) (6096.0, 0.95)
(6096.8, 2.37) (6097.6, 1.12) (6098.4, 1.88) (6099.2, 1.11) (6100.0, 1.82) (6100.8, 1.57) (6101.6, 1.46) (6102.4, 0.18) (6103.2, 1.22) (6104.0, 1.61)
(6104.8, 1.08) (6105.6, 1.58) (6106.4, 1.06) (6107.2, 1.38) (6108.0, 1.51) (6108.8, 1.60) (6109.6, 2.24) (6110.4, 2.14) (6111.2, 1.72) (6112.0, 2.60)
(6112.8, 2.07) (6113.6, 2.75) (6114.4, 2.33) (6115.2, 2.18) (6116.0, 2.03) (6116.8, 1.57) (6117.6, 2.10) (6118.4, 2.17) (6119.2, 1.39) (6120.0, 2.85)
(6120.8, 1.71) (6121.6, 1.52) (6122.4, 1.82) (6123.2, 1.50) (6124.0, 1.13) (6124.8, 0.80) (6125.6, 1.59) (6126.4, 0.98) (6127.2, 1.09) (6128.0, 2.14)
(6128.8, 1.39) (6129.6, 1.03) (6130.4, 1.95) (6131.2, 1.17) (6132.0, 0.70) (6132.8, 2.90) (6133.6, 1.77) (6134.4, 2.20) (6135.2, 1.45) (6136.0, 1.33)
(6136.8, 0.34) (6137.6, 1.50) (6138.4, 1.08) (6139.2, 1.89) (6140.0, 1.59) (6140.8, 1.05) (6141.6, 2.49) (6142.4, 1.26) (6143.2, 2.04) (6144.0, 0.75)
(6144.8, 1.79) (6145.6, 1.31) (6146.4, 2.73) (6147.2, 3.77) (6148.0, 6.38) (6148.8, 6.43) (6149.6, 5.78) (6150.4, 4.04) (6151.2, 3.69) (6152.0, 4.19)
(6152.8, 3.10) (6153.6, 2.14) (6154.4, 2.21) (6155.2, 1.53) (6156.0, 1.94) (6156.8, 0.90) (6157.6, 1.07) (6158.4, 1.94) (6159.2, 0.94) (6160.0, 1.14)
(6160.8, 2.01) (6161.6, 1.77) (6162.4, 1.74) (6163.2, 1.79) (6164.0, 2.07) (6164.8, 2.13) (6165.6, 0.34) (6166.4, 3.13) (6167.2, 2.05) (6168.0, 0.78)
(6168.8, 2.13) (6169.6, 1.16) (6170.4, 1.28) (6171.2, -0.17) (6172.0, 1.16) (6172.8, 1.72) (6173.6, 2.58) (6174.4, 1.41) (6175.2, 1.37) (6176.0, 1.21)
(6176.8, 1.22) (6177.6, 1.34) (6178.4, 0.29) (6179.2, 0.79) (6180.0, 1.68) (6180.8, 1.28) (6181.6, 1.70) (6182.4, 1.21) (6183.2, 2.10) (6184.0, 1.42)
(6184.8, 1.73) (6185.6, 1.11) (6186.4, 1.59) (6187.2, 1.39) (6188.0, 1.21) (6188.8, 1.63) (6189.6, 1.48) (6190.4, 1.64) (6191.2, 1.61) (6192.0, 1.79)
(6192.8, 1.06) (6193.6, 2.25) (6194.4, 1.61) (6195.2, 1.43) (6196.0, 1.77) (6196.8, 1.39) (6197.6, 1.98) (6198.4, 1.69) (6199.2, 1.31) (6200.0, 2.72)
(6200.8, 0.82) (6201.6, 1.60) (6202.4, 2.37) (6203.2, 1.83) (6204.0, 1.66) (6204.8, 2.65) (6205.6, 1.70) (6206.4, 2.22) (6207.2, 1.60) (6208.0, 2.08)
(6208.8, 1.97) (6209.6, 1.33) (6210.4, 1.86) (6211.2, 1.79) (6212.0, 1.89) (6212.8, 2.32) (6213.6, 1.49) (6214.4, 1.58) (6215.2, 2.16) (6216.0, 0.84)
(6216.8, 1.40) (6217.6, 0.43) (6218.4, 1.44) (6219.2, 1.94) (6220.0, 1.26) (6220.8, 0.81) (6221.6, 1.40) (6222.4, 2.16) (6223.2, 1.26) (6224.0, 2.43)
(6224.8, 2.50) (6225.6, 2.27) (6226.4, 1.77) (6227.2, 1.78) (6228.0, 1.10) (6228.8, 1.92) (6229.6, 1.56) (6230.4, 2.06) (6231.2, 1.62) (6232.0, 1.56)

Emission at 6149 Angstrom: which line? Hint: Hbeta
